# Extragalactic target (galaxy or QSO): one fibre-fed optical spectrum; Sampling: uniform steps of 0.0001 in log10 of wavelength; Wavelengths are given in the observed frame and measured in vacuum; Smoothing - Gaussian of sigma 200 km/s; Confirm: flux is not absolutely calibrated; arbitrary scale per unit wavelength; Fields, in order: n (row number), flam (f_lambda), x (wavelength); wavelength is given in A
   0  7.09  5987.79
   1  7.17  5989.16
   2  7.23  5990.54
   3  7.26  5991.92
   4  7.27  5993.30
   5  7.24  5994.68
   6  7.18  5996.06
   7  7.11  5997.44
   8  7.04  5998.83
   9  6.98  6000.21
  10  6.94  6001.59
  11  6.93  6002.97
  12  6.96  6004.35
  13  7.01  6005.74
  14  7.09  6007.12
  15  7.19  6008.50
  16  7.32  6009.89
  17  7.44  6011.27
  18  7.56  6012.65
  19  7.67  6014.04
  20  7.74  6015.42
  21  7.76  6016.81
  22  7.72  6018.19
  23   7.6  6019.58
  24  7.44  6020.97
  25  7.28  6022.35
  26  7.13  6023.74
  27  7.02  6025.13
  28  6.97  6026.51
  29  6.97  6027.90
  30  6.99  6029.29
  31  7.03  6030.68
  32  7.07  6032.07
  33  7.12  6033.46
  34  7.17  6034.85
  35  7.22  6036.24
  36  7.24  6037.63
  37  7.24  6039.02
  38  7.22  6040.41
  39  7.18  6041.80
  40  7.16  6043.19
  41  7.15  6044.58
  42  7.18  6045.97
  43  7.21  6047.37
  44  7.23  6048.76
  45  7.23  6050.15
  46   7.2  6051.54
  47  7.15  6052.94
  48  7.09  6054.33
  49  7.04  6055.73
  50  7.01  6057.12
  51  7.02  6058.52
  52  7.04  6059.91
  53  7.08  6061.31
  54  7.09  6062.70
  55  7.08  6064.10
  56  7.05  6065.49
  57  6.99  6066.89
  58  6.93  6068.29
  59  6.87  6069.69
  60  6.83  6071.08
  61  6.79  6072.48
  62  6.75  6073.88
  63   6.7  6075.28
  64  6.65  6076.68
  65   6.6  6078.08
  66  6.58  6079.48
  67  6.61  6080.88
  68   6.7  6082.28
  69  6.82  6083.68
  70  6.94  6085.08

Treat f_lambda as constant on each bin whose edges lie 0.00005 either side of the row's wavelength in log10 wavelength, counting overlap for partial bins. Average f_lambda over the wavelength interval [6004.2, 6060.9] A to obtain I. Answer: 7.22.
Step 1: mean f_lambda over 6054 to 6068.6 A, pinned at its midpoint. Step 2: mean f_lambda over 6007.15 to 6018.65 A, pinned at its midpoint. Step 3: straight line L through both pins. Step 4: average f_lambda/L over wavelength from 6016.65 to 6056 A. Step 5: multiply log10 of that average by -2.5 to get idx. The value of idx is 0.013 mag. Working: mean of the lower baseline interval 7.52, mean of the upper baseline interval 7.04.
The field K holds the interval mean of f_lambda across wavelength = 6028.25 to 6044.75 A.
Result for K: 7.14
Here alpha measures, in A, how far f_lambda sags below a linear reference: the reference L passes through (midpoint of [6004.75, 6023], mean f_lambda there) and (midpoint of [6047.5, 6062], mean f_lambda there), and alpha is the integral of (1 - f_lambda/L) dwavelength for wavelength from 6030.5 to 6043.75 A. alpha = 0.2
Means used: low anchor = 7.44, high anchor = 7.11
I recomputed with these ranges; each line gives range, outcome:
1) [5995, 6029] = 7.25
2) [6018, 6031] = 7.2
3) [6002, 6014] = 7.21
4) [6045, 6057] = 7.16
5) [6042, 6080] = 6.99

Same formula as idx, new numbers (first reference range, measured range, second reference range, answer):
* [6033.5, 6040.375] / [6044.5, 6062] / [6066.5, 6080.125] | -0.017 mag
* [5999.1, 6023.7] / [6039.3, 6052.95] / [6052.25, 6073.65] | -0.014 mag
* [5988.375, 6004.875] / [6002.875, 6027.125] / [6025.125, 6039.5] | -0.035 mag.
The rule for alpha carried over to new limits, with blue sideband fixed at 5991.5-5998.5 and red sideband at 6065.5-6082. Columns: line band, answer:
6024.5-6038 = -0.2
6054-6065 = -0.3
